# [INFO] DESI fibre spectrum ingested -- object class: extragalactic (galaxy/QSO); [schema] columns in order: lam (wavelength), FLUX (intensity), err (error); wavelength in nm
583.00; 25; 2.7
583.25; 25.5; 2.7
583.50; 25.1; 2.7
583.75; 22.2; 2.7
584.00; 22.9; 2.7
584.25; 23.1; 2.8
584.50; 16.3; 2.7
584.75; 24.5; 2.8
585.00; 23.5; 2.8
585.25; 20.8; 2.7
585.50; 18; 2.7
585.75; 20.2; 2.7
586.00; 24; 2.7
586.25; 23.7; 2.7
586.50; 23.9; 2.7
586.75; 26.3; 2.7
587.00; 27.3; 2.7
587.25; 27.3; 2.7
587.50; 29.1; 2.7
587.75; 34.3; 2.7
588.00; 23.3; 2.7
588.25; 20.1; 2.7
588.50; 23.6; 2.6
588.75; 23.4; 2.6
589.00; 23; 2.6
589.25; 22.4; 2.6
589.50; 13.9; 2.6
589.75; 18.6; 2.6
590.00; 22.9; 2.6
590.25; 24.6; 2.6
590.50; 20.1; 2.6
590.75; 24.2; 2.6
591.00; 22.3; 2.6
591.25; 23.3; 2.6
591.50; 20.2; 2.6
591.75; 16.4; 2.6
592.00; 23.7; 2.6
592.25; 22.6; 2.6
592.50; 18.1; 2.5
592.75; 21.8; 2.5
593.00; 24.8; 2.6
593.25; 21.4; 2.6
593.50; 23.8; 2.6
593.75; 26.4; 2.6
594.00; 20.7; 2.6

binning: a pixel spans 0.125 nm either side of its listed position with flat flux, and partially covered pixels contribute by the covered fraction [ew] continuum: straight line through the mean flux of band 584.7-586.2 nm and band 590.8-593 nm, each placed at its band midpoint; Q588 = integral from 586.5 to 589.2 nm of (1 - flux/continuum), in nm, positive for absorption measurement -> -0.49 nm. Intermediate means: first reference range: 21.8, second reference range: 21.4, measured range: 25.6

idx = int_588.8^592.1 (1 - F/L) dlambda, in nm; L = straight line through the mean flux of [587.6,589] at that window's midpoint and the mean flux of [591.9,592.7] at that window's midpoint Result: 0.25 nm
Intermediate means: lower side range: 24.8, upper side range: 21.4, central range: 21.2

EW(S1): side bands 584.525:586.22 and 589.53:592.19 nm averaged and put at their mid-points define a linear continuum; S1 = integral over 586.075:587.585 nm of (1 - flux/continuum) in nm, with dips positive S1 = -0.32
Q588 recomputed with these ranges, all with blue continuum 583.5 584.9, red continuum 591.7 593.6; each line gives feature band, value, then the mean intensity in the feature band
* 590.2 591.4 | -0.05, 22.7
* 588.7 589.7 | 0.07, 20.3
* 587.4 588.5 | -0.22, 26.3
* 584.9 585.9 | 0.07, 20.6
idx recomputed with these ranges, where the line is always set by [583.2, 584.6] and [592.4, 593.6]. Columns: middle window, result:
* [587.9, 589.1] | -0.02 nm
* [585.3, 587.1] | -0.07 nm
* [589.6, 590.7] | 0.03 nm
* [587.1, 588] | -0.28 nm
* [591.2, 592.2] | 0.06 nm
